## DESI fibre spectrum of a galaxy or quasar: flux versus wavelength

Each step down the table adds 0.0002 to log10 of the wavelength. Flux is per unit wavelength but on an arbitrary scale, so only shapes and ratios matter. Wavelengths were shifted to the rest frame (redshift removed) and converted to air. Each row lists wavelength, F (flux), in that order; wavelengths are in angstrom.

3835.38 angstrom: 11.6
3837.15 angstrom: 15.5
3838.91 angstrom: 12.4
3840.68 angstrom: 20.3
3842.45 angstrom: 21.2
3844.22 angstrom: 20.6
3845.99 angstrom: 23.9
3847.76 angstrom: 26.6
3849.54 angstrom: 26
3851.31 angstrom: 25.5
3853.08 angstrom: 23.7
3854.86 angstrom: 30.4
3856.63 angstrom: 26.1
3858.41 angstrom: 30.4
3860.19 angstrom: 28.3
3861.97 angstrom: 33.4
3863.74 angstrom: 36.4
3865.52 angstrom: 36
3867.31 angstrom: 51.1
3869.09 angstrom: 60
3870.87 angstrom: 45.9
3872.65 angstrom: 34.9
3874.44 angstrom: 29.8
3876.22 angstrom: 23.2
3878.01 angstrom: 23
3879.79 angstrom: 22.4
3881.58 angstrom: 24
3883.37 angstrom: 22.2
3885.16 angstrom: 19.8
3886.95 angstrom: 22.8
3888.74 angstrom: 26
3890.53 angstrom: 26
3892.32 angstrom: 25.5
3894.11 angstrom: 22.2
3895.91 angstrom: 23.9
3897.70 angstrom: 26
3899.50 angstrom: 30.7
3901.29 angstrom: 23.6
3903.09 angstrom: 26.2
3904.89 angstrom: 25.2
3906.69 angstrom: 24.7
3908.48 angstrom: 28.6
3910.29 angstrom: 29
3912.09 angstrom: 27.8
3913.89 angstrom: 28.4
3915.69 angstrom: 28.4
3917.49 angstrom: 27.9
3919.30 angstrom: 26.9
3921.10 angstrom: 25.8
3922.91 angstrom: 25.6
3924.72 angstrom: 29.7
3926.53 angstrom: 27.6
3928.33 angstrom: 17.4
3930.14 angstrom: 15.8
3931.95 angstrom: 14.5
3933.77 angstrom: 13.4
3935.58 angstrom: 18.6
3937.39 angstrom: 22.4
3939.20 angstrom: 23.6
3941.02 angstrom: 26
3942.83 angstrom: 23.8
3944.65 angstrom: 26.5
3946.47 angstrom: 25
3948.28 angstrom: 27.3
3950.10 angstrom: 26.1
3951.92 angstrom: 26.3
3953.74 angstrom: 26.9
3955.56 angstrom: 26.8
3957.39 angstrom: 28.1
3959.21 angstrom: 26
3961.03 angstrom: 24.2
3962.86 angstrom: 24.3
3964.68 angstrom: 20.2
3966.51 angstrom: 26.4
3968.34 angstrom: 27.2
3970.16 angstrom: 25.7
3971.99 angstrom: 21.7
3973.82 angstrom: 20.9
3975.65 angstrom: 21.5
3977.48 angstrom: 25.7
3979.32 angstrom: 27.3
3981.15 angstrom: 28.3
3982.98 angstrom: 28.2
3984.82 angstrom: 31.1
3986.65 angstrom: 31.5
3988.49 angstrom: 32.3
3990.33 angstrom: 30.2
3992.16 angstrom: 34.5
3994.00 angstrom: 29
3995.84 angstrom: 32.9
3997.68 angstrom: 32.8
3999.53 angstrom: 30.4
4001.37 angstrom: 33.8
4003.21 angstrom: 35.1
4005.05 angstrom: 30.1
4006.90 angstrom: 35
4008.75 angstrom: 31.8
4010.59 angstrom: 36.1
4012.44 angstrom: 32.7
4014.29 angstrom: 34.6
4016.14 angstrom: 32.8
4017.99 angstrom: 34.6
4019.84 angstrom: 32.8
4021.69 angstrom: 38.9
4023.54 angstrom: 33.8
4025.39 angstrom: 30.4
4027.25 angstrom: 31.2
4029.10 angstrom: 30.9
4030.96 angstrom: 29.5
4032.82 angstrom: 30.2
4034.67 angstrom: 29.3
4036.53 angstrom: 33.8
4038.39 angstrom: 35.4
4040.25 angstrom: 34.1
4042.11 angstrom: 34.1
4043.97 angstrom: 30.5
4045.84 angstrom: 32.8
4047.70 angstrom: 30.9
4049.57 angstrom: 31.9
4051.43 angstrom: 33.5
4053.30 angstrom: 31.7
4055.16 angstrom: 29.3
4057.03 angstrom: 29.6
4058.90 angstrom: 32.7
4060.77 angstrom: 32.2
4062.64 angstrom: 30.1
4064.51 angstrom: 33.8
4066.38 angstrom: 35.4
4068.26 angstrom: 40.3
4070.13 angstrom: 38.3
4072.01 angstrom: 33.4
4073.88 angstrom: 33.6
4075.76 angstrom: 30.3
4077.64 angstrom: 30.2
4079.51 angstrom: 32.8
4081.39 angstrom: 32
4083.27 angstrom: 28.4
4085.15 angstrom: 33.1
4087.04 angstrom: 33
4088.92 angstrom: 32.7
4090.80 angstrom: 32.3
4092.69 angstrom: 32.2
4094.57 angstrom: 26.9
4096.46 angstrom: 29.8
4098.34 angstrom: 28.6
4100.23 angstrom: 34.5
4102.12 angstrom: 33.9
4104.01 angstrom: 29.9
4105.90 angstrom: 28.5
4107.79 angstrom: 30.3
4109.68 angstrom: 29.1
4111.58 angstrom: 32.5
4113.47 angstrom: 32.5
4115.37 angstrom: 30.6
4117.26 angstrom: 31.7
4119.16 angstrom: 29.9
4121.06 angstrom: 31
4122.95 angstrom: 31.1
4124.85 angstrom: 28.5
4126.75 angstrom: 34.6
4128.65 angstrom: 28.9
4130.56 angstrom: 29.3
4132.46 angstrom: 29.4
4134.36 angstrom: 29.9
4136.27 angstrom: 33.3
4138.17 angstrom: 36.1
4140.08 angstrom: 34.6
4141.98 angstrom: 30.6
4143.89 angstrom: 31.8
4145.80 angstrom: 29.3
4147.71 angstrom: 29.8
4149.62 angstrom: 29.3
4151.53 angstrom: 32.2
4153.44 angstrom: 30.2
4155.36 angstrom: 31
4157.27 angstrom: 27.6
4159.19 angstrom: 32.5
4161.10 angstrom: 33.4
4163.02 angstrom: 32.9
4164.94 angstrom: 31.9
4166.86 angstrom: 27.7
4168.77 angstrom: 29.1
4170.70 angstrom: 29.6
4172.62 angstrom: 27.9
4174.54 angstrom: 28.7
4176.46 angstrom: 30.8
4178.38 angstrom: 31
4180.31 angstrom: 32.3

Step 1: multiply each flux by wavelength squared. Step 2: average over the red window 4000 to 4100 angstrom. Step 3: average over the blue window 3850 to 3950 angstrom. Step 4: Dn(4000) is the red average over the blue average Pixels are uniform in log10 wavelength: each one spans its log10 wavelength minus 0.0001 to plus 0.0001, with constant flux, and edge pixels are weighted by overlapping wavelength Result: 1.3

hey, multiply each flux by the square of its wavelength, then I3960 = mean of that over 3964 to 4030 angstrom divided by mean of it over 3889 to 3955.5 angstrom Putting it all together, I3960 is 1.27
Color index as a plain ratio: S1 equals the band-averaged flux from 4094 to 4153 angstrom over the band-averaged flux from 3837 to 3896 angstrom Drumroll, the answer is 1.11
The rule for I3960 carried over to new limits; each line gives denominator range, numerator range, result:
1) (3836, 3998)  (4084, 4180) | 1.30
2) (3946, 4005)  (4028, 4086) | 1.21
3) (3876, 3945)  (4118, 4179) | 1.43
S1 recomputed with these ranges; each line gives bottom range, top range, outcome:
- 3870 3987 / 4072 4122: 1.23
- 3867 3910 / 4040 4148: 1.12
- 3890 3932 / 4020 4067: 1.26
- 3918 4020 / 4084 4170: 1.14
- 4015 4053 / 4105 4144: 0.96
